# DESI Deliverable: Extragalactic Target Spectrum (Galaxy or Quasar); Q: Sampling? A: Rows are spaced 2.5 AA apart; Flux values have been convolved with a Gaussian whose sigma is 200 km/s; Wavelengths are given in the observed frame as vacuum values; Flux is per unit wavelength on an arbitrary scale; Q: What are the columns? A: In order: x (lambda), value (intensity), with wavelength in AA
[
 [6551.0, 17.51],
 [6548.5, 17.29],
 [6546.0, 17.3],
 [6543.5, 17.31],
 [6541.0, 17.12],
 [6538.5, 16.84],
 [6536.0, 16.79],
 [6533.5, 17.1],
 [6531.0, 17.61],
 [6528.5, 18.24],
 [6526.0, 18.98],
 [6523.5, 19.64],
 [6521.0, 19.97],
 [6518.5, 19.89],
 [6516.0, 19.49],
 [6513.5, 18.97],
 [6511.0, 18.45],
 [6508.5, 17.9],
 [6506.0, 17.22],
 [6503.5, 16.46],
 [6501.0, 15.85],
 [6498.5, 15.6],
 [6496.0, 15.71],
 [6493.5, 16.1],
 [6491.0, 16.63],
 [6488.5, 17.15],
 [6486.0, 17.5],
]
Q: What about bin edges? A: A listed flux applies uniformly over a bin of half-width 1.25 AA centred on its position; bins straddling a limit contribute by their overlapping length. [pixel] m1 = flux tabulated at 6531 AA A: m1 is 17.61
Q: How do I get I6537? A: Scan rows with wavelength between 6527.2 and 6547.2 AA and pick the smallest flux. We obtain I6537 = 16.79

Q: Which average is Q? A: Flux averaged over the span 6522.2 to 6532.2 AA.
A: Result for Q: 18.6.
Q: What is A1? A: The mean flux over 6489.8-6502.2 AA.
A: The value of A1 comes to 16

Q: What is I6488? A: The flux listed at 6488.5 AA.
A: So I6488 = 17.15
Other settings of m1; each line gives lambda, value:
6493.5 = 16.1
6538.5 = 16.84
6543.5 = 17.31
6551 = 17.51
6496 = 15.71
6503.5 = 16.46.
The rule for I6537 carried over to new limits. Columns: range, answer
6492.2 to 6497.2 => 15.71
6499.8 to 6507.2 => 15.85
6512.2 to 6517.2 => 18.97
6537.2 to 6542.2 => 16.84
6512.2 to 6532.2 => 17.61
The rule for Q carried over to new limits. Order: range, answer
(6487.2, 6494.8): 16.6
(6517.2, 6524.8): 19.8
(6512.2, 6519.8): 19.4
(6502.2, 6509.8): 17.2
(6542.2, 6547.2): 17.3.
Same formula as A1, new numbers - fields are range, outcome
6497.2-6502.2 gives 15.7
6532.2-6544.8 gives 17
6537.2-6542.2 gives 17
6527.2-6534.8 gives 17.7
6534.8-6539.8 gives 16.8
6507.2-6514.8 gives 18.4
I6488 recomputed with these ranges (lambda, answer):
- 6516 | 19.49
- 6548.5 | 17.29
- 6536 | 16.79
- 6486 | 17.5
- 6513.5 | 18.97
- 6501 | 15.85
